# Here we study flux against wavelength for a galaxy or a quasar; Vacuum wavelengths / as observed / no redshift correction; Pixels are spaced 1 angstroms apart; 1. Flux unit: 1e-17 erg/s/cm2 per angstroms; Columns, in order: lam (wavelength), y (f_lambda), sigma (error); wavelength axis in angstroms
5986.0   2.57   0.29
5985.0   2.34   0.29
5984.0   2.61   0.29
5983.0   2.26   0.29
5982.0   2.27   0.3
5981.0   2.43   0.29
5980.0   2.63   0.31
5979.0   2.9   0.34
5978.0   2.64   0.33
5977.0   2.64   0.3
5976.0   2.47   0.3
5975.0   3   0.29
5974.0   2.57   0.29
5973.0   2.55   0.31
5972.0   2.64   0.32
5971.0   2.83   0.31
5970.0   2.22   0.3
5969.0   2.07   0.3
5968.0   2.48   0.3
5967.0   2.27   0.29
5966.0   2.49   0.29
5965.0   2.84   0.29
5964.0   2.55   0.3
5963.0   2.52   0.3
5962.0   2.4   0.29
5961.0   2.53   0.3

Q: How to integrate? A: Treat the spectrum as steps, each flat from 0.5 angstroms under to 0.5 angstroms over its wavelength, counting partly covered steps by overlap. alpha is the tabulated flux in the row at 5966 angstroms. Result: 2.49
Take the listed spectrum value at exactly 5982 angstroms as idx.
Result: 2.27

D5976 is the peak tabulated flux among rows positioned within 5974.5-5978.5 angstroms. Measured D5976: 3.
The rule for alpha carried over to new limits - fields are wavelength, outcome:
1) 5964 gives 2.55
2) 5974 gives 2.57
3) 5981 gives 2.43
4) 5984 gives 2.61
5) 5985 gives 2.34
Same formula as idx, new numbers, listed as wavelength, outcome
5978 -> 2.64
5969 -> 2.07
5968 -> 2.48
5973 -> 2.55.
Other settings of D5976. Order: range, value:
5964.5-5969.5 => 2.84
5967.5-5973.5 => 2.83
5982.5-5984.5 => 2.61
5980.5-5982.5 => 2.43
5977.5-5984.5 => 2.9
